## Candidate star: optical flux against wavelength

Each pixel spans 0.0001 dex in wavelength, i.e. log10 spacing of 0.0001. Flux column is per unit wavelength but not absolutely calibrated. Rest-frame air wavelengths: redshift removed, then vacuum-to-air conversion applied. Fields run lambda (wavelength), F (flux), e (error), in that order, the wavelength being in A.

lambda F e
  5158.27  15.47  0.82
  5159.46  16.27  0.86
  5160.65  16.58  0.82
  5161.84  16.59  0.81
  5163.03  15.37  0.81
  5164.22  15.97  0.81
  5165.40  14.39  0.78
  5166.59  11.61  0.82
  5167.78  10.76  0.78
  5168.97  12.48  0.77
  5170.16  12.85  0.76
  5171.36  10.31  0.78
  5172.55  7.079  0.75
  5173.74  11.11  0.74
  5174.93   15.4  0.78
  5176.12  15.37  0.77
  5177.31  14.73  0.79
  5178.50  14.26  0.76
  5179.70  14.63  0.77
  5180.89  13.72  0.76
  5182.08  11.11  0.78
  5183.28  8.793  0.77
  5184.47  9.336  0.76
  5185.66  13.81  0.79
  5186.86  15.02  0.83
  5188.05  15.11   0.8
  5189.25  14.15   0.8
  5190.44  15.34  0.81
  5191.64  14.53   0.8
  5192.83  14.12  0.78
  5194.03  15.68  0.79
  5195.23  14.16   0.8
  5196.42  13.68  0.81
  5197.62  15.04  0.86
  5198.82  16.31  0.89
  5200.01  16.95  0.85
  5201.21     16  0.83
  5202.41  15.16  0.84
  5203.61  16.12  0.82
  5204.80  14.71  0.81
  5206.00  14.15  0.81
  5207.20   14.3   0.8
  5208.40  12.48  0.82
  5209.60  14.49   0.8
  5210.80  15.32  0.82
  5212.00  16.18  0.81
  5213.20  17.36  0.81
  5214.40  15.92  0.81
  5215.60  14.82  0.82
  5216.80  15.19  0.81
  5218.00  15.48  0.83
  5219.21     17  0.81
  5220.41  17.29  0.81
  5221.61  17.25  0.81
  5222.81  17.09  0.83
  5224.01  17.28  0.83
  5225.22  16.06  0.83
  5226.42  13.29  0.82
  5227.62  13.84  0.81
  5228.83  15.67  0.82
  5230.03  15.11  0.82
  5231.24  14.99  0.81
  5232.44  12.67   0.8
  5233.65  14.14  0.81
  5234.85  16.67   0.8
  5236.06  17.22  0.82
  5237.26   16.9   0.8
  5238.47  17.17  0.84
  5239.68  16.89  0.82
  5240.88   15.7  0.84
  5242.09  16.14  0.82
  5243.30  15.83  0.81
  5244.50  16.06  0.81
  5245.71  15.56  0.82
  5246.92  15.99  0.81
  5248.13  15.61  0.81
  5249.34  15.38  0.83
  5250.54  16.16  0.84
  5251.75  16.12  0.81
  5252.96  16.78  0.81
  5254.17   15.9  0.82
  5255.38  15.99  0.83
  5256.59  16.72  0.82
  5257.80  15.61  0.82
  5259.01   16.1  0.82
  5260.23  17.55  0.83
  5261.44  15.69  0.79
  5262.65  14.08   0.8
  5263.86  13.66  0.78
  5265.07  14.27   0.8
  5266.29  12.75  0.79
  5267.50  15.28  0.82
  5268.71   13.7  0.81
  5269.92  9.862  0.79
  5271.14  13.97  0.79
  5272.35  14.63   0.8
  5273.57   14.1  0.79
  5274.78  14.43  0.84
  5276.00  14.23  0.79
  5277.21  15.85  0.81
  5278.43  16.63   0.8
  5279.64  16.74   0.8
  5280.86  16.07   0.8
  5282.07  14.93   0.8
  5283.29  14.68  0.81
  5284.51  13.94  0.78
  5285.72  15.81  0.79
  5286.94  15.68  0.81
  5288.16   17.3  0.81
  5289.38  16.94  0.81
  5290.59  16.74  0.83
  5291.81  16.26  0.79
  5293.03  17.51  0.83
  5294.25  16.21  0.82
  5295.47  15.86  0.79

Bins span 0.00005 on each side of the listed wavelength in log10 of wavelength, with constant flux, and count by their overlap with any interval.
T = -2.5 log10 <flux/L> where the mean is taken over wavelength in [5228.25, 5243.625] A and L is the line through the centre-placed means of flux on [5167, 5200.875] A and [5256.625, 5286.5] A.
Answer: -0.110 mag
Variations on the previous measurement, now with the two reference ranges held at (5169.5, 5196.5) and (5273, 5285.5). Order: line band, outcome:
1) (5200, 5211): -0.09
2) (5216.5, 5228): -0.15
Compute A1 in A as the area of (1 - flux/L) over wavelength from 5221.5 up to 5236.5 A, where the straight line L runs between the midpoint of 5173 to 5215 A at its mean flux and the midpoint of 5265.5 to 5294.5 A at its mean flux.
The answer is -0.7 A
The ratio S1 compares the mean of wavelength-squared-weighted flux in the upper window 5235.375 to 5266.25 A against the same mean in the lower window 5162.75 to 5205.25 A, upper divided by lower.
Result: 1.19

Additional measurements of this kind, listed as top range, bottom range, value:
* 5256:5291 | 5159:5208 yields 1.12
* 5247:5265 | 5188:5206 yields 1.07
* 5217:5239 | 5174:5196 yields 1.16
